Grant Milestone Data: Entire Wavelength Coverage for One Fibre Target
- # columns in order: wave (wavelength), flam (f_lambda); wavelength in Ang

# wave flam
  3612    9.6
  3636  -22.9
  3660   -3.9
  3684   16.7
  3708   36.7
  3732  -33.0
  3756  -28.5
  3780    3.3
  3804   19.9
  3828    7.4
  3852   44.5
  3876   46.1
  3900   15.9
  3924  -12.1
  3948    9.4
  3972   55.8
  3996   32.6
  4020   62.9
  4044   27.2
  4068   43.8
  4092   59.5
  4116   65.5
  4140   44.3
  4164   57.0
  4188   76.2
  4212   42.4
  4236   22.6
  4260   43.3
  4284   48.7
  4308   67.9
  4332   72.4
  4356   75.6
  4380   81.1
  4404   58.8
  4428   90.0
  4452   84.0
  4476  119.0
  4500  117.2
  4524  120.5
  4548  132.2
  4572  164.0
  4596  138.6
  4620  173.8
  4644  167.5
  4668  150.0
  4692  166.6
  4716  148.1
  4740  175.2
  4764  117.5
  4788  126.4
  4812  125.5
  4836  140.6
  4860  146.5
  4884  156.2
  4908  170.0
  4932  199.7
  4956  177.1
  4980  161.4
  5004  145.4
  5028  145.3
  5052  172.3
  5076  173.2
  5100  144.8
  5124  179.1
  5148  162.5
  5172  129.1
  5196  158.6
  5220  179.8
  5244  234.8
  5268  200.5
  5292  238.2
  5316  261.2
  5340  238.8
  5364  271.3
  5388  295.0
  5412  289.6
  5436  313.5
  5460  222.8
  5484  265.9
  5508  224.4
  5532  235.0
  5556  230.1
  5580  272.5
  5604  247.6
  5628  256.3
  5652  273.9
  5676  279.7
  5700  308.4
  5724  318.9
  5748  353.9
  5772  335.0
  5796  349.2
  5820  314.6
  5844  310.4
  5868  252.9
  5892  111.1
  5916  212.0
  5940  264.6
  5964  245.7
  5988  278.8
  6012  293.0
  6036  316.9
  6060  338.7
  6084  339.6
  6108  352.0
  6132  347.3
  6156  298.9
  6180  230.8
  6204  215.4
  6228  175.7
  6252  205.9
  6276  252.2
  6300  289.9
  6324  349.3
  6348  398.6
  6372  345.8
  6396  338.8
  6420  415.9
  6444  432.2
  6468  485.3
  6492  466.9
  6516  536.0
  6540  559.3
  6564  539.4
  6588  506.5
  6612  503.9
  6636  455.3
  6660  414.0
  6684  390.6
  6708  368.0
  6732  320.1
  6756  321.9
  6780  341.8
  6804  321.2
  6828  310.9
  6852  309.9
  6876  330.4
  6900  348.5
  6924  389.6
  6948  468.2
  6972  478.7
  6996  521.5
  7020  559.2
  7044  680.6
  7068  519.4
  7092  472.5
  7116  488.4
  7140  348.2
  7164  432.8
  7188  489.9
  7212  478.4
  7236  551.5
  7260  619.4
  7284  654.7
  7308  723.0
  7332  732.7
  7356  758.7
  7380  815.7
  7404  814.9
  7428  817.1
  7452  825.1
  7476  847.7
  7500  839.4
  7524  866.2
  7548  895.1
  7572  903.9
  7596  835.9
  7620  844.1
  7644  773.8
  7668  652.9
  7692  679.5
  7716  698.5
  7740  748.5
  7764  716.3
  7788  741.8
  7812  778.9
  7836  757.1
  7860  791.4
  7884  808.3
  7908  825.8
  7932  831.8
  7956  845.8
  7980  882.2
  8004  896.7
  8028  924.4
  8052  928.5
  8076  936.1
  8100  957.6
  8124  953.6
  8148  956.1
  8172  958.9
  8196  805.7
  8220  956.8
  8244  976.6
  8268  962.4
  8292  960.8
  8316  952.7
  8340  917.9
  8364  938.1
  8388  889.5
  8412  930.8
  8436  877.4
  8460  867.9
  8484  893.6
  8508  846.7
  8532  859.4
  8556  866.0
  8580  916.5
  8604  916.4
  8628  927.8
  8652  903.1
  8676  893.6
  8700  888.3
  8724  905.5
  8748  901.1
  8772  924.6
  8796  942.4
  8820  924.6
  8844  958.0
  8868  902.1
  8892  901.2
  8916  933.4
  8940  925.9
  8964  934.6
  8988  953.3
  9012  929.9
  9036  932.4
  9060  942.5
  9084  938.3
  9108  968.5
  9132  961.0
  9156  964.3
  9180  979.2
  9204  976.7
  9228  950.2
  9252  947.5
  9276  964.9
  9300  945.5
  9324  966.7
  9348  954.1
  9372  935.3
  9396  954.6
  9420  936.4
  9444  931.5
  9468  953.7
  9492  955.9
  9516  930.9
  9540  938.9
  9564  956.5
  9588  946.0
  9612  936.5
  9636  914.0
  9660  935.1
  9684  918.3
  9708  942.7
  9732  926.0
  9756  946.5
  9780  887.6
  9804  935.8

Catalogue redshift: 0.00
